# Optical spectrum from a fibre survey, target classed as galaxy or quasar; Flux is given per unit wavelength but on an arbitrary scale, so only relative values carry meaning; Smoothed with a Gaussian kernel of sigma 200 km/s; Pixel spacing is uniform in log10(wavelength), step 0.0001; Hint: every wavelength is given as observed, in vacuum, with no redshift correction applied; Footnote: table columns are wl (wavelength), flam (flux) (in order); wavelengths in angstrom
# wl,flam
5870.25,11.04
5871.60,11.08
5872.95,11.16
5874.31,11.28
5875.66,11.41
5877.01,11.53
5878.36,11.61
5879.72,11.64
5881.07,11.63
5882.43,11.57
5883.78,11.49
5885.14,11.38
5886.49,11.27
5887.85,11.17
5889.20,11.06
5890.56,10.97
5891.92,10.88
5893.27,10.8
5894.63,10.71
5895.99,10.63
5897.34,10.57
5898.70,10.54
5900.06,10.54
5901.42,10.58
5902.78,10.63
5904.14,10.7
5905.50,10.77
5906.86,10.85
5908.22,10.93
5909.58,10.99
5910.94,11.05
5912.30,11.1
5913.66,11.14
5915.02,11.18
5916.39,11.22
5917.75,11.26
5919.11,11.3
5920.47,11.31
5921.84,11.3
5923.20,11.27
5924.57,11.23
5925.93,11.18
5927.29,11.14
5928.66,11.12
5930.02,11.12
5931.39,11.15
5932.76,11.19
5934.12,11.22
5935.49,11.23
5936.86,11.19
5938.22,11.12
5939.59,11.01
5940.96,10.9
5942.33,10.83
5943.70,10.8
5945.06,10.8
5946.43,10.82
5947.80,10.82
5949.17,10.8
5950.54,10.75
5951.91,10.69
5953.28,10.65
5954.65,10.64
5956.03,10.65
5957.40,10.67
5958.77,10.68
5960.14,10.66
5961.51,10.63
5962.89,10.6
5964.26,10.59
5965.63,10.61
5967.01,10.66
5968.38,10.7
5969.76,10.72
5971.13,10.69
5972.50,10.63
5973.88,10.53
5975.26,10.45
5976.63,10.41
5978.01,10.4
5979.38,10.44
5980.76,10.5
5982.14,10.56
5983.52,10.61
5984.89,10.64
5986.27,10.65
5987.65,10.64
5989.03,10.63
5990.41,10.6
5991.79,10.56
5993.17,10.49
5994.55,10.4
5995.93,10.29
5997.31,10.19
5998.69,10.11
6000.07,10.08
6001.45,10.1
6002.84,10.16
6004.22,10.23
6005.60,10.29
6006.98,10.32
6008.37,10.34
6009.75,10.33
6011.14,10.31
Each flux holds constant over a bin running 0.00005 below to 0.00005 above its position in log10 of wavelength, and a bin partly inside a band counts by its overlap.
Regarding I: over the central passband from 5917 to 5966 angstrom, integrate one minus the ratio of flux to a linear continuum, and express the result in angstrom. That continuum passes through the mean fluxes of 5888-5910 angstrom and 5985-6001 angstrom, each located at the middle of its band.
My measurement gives -1.5 angstrom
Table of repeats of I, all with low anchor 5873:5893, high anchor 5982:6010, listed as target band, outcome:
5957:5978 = 0.0 angstrom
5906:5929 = -0.2 angstrom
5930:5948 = -0.2 angstrom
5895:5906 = 0.6 angstrom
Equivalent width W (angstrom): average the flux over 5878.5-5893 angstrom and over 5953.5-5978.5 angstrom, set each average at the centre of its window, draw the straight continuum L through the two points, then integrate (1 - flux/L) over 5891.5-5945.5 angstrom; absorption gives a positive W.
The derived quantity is 0.1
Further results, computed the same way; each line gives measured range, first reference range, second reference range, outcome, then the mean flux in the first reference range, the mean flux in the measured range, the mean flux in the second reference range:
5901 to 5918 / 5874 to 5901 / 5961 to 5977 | 0.05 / 11.1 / 11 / 10.6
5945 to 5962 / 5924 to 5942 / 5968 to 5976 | 0.24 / 11.1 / 10.7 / 10.6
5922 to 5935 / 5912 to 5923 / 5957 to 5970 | -0.11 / 11.2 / 11.2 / 10.6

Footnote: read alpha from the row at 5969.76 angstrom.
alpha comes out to 10.72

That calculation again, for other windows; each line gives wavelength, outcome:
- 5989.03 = 10.63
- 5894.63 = 10.71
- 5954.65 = 10.64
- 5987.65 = 10.64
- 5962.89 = 10.6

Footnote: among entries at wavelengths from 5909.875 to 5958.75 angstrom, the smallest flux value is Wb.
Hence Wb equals 10.64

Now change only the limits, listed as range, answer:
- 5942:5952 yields 10.69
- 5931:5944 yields 10.8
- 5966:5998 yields 10.19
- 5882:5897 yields 10.63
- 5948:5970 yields 10.59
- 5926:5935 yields 11.12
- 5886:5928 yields 10.54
